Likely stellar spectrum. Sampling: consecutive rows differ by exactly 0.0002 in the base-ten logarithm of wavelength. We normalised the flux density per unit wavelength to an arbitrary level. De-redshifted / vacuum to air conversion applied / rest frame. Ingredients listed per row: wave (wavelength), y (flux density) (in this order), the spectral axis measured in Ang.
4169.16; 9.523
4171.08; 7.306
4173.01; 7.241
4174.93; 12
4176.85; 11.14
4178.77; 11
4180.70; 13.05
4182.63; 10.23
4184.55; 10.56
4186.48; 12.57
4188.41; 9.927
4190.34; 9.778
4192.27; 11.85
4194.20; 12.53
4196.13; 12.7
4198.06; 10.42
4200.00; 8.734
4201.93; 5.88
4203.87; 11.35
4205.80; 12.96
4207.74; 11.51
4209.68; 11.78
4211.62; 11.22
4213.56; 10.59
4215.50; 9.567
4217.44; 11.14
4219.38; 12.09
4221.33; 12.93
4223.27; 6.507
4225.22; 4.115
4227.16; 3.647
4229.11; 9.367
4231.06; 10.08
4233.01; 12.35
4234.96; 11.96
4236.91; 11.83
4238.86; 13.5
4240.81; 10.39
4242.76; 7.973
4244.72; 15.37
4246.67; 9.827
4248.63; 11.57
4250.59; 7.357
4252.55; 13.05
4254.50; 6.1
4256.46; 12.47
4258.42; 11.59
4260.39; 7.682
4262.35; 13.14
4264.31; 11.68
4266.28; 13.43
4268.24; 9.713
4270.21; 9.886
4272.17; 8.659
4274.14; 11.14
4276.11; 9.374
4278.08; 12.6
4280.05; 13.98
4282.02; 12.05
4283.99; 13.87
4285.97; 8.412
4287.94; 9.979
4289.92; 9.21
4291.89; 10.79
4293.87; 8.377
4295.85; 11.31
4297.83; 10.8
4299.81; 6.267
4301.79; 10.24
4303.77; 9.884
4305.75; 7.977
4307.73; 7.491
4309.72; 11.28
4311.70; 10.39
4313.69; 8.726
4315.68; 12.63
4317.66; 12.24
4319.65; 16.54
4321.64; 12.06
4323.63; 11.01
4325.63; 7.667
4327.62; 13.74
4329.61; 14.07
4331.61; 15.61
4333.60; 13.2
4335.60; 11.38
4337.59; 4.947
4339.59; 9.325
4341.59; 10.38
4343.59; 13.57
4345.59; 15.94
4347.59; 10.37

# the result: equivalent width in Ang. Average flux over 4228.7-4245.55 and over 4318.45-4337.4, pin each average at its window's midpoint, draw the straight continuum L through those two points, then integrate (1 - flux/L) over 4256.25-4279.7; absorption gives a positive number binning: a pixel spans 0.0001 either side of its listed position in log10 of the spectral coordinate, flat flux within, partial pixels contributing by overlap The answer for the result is 1.6 Ang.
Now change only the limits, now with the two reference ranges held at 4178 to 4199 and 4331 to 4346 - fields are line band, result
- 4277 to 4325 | 3.2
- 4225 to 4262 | 4.0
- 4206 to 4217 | 0.3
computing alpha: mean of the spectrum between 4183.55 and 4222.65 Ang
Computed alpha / 11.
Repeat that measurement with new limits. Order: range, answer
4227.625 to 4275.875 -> 10.7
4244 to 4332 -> 10.9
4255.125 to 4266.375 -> 11.3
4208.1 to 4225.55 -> 10.3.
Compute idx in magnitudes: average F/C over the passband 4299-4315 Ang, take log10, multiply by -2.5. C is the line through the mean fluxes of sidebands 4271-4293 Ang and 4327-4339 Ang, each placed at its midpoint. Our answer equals 0.25 mag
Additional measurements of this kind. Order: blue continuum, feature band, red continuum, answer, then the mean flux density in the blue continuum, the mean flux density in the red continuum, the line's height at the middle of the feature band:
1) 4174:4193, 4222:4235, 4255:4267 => 0.358 mag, 11.2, 11.4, 11.3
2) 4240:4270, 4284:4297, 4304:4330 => 0.098 mag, 10.7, 11.1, 11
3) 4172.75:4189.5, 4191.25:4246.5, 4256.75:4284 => 0.062 mag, 11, 11.3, 11.1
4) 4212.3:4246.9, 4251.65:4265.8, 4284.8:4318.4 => -0.091 mag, 10.2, 9.77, 10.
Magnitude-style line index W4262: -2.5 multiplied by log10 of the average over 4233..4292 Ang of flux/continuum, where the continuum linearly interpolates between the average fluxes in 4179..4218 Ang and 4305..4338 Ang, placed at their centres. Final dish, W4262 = 0.02 mag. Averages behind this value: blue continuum 10.9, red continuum 11.4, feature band 11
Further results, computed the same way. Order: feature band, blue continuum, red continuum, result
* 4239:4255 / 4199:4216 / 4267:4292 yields 0.01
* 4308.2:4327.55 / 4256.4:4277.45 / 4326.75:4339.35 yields 0.03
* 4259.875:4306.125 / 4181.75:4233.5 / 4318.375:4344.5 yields 0.07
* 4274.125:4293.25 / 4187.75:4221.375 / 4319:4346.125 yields 0.05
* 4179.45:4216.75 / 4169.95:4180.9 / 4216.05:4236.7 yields -0.11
